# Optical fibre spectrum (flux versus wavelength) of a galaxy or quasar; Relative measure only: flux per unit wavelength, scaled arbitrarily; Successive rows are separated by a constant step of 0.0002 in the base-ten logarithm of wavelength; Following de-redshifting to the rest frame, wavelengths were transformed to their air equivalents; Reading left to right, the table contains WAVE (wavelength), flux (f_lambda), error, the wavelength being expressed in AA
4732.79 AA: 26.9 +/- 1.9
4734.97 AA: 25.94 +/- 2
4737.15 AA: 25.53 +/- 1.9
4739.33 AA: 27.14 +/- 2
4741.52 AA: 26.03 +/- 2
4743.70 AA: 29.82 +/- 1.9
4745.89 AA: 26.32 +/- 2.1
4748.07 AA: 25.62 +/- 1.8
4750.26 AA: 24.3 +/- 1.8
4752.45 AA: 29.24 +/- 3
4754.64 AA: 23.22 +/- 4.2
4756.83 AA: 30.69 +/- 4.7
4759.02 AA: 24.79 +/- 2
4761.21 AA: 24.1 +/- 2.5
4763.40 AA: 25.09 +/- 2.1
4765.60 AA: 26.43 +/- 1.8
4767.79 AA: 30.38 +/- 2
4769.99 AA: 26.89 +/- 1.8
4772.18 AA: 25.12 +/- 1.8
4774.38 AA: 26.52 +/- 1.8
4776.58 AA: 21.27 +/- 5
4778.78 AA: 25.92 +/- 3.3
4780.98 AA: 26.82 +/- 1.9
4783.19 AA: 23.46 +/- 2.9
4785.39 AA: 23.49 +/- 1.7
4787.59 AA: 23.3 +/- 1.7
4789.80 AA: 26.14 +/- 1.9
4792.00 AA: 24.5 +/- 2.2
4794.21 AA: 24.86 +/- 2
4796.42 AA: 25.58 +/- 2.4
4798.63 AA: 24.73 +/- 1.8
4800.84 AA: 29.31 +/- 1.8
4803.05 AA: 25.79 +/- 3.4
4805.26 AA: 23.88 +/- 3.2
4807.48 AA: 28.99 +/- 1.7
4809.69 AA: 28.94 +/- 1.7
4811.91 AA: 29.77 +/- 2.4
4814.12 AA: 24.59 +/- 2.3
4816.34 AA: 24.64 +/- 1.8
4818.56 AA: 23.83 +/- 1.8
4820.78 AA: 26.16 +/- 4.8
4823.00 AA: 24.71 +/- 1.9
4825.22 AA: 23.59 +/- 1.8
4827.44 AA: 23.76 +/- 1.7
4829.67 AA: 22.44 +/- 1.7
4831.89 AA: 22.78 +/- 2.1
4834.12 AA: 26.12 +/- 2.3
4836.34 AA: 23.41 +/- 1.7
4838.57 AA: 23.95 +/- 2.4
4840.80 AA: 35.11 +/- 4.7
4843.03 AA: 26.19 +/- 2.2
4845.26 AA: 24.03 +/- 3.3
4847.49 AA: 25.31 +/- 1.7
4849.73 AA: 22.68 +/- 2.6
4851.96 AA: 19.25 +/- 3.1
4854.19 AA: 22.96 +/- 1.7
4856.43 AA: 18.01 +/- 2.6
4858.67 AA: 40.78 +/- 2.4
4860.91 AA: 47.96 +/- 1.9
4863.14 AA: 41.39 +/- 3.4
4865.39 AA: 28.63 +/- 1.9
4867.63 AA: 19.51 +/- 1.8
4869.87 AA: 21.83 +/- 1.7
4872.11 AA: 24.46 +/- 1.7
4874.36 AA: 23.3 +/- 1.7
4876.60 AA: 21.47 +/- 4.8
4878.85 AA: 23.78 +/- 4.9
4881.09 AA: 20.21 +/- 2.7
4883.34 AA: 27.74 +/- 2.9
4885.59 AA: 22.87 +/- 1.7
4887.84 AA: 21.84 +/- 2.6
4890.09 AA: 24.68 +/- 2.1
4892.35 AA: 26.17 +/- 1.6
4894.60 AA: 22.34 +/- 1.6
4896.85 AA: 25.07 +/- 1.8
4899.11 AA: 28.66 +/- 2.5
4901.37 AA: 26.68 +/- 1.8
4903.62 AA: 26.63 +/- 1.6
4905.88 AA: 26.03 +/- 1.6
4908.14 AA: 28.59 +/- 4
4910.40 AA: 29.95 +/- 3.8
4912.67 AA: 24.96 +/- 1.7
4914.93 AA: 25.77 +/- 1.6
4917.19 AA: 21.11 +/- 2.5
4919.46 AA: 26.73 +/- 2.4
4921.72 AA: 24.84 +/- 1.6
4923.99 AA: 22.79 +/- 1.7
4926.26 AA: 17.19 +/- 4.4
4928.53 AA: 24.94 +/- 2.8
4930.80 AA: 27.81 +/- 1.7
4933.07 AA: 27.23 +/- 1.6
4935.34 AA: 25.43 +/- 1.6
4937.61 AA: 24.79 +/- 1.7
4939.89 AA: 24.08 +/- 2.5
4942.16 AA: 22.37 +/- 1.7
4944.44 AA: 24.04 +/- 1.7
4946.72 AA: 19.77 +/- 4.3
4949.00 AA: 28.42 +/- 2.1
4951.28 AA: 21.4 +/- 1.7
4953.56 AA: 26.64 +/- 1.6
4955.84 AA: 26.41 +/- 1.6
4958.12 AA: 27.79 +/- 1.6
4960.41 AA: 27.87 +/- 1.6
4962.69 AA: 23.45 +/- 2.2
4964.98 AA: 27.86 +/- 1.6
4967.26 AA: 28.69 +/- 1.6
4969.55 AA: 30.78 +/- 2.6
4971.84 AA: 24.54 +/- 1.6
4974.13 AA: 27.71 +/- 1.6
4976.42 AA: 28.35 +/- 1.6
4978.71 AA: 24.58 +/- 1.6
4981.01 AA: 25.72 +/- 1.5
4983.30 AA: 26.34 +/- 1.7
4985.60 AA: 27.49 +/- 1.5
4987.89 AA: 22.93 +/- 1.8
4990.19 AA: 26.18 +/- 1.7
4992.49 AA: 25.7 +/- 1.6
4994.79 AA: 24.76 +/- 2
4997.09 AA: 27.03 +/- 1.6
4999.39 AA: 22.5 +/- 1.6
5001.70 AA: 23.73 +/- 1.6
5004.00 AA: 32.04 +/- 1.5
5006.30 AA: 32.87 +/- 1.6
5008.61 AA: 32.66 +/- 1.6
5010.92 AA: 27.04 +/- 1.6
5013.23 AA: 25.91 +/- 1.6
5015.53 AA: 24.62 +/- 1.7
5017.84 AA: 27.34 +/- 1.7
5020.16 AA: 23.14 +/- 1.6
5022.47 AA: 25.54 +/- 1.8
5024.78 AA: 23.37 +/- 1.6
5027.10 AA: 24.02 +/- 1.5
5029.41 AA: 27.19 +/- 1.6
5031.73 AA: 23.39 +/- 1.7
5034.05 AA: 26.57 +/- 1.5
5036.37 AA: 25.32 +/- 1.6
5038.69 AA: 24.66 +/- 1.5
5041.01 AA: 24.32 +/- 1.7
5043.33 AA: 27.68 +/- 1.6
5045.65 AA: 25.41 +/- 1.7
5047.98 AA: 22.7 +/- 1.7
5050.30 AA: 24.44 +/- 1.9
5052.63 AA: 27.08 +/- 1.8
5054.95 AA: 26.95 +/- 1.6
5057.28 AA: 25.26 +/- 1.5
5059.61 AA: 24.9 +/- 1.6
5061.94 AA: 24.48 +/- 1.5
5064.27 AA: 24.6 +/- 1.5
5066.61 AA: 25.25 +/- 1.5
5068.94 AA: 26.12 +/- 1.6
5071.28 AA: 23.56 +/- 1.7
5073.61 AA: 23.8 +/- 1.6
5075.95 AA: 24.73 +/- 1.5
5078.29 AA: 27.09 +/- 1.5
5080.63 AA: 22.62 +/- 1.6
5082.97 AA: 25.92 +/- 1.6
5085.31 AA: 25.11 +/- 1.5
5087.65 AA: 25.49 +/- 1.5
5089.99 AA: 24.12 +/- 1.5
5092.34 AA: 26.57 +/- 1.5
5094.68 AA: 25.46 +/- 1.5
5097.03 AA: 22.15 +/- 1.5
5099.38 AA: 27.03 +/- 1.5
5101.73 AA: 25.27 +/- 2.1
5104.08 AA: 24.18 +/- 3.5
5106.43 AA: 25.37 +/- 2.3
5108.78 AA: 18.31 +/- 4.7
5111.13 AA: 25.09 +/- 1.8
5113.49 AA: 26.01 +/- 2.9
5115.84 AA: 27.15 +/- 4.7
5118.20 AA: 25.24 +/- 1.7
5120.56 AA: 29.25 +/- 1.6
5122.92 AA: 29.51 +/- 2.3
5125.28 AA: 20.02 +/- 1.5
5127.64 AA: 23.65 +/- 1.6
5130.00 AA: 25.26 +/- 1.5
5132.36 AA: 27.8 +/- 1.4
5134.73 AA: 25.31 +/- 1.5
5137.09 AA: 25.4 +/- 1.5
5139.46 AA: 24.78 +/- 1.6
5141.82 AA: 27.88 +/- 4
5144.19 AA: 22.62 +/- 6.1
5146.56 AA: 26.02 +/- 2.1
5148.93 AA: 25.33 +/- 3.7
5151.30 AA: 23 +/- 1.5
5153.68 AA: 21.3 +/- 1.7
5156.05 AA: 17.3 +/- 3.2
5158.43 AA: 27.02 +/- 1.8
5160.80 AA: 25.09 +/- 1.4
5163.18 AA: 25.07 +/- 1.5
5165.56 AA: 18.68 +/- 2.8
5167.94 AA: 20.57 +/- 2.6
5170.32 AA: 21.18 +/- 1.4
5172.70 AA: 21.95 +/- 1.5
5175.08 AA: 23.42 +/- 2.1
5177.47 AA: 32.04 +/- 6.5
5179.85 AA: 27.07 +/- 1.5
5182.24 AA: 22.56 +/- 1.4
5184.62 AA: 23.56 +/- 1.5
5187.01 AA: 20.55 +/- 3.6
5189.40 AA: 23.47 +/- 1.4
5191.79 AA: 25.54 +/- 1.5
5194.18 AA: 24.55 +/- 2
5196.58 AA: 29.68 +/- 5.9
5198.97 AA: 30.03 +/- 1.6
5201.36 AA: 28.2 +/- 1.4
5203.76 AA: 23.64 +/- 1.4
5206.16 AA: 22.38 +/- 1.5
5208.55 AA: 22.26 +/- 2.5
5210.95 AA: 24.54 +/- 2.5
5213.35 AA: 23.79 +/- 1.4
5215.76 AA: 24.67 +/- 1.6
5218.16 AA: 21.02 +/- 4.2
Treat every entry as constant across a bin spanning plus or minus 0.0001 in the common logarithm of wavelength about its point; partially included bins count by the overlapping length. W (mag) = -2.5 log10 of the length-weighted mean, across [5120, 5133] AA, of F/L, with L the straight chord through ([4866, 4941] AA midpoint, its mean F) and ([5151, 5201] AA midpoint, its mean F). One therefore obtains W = -0.07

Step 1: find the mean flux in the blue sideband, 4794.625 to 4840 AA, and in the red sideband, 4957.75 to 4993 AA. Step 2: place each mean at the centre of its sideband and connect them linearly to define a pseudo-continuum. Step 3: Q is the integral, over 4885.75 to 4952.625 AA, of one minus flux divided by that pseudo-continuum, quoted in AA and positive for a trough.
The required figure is 3.5 AA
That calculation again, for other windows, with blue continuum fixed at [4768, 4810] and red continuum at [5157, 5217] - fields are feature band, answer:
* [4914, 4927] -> 1.0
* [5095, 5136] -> -0.8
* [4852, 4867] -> -3.8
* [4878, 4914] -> -0.2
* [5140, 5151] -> -0.3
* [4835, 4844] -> -0.6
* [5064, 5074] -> 0.0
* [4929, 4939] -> -0.4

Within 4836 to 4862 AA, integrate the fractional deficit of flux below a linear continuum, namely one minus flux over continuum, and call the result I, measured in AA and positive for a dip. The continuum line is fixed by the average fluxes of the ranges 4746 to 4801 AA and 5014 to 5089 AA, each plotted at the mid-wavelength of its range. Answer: -2.14 AA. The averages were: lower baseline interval 25.6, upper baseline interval 25.1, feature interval 27.6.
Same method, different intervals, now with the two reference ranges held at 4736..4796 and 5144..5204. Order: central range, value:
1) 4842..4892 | -0.9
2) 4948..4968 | -1.1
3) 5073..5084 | -0.1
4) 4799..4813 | -1.1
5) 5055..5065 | -0.2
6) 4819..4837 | 1.0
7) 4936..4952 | 0.9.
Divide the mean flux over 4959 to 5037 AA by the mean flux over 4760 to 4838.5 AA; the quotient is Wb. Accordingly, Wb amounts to 1.04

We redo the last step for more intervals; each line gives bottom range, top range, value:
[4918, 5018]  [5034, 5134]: 0.97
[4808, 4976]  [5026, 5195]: 0.96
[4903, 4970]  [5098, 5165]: 0.97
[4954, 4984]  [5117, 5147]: 0.95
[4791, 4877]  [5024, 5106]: 0.96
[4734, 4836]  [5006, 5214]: 0.97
